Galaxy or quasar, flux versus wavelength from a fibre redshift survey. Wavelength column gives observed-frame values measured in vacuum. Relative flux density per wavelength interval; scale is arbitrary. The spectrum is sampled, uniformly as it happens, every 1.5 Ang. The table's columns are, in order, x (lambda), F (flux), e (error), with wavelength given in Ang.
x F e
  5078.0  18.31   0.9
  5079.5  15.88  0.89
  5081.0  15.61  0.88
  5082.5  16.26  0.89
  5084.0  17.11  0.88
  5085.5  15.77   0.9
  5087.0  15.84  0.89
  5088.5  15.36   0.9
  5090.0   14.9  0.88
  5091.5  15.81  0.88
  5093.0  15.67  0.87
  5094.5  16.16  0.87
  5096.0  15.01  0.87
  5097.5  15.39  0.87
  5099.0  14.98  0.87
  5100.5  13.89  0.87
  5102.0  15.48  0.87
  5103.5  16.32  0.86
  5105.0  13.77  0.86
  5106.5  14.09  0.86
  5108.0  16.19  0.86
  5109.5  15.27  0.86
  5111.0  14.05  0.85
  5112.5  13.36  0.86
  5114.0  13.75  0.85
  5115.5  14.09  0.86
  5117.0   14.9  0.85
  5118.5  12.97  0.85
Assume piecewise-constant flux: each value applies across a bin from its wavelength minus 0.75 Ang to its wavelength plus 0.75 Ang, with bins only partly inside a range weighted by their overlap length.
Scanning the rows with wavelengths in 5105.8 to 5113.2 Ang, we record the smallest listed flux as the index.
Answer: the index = 13.36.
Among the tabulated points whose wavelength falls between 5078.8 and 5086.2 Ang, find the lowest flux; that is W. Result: 15.61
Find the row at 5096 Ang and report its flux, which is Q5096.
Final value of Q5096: 15.01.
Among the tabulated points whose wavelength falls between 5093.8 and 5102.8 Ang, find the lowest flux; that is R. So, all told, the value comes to 13.89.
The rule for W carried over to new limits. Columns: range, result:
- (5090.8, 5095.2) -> 15.67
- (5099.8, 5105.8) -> 13.77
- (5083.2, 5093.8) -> 14.9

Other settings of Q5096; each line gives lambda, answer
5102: 15.48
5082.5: 16.26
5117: 14.9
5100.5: 13.89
